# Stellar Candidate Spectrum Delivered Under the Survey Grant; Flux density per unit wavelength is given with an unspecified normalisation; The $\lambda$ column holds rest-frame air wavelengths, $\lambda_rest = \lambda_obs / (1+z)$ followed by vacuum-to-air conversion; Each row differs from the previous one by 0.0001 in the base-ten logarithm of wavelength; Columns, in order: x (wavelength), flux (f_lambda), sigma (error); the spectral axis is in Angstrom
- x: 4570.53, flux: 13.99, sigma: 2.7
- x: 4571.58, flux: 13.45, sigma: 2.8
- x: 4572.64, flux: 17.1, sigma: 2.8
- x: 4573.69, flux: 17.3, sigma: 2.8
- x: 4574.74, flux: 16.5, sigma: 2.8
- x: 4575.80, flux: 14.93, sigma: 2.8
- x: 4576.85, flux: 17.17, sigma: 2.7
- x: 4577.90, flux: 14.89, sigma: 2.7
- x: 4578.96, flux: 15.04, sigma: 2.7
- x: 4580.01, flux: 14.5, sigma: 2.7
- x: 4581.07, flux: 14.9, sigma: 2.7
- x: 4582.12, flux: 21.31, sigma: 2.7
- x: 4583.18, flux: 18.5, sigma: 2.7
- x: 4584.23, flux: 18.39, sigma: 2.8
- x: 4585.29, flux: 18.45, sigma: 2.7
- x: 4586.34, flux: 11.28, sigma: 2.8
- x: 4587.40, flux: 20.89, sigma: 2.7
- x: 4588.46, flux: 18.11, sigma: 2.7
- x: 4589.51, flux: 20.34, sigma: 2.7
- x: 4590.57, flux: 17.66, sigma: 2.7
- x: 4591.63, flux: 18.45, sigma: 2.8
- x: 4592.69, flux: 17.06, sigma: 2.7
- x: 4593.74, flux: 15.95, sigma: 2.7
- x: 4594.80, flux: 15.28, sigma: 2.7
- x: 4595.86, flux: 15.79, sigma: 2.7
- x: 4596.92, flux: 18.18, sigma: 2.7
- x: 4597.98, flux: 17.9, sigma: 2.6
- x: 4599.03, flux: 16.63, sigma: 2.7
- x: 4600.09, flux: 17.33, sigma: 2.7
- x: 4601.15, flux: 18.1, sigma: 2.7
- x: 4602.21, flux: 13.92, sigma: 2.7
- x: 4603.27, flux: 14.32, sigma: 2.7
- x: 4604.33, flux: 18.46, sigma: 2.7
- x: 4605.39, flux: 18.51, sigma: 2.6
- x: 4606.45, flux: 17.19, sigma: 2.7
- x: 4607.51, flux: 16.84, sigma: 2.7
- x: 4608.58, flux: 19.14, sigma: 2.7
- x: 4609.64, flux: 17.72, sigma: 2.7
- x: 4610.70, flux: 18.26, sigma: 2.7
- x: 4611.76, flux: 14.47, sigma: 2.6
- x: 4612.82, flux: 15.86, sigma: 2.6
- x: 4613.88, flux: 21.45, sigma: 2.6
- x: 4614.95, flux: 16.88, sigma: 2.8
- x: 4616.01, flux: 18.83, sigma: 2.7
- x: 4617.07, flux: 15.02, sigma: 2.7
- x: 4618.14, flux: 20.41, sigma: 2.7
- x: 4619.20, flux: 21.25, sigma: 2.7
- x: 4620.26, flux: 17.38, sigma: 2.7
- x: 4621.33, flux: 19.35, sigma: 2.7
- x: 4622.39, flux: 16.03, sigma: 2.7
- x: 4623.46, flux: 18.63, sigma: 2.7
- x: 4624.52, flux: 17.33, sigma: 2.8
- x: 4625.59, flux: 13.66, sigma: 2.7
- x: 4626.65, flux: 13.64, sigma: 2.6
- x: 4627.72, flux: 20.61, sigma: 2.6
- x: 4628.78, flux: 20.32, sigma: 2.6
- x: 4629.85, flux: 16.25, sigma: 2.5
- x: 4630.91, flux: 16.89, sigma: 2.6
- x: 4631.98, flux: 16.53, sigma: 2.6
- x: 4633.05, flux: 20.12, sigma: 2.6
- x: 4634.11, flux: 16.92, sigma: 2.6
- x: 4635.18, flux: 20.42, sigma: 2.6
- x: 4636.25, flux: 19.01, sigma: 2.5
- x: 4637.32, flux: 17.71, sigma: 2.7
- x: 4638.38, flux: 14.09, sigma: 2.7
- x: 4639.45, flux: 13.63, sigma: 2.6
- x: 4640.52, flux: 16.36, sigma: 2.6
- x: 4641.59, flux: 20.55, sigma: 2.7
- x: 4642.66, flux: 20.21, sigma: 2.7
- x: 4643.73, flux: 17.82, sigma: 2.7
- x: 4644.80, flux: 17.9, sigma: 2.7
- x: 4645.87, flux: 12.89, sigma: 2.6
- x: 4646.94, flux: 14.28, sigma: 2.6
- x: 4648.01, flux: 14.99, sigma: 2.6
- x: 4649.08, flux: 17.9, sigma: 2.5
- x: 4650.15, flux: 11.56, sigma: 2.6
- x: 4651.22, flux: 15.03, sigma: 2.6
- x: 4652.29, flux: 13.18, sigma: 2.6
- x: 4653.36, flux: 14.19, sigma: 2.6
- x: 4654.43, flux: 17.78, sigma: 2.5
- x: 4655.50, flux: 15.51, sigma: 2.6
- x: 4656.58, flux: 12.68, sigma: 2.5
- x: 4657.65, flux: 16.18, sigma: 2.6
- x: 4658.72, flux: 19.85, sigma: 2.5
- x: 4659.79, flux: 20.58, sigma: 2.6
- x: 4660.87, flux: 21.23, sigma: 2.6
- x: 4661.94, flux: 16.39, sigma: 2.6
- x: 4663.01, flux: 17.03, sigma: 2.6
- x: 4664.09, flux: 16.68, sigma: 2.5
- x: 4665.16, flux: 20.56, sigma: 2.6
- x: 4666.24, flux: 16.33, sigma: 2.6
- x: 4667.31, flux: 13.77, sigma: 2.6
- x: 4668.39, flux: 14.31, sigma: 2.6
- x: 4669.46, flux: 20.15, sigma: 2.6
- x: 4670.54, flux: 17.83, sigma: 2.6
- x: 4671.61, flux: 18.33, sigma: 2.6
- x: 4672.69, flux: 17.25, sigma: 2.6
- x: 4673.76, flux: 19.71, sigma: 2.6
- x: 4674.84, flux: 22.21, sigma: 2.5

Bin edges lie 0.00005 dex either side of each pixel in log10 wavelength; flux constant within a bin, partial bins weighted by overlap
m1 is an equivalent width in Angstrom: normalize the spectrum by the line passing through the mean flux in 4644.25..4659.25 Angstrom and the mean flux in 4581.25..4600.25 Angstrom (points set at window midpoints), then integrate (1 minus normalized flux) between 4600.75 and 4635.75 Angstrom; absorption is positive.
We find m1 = -2.2 Angstrom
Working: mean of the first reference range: 17.6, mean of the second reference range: 15.3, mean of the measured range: 17.6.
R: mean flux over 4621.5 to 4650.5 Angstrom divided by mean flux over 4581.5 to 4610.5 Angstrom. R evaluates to 0.97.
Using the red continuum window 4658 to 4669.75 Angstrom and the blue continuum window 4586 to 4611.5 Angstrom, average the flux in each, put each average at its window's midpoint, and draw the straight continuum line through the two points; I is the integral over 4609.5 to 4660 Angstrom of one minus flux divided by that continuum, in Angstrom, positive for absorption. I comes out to 1.6 Angstrom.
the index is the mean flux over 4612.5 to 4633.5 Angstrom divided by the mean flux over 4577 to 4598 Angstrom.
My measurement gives 1.04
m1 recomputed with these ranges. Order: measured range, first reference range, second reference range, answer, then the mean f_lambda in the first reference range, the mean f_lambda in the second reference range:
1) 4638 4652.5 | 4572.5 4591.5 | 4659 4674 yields 1.5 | 17.1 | 17.9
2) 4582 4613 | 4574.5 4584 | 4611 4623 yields -0.3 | 16.5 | 17.9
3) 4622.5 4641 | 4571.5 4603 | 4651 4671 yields -0.3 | 16.9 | 16.8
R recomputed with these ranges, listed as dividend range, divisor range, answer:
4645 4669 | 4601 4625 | 0.91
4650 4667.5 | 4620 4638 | 0.94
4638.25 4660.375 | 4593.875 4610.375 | 0.95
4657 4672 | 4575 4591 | 1.04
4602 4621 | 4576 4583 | 1.08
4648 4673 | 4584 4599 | 0.96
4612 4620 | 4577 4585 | 1.09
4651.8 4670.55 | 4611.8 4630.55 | 0.95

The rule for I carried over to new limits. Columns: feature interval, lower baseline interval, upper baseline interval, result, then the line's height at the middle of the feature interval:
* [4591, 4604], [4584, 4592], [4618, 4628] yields 0.9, 17.8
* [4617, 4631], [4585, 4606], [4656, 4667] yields -0.3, 17.4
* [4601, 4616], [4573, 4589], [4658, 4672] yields -0.1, 17.2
